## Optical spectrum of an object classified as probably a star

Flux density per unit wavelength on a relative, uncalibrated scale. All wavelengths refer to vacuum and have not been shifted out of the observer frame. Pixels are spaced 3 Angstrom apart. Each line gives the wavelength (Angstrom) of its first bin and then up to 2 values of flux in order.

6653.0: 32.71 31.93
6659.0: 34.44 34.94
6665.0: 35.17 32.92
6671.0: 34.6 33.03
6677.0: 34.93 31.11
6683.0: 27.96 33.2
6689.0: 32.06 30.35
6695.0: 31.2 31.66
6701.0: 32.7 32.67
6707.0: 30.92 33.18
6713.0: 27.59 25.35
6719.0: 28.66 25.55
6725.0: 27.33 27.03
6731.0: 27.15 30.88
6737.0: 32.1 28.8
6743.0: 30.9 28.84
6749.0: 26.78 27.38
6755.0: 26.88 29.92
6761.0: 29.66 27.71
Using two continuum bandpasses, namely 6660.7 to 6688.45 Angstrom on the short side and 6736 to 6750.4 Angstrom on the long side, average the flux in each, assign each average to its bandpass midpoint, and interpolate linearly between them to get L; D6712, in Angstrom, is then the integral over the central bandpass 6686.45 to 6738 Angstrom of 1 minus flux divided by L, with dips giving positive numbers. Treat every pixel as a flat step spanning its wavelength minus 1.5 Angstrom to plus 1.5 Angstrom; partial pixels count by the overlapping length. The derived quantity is 2.0 Angstrom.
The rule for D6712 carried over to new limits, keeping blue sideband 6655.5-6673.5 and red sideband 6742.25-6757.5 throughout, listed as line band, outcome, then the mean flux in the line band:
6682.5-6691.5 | 0.3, 31.3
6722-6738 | 0.5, 28.5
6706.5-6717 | 0.5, 29.3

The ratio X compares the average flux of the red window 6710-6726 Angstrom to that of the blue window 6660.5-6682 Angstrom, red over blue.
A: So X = 0.82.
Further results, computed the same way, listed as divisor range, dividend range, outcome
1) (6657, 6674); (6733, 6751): 0.87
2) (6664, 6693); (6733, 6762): 0.90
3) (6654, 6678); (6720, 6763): 0.84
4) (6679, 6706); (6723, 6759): 0.91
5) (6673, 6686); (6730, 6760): 0.91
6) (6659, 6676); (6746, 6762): 0.82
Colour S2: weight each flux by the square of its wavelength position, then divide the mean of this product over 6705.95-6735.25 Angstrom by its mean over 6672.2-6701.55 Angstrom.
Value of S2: 0.90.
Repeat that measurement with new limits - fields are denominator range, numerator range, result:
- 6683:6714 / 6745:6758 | 0.89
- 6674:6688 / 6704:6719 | 0.93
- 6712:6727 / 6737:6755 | 1.08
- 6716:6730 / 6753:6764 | 1.07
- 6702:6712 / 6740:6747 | 0.94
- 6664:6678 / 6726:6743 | 0.88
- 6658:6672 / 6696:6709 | 0.94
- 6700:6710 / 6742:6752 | 0.90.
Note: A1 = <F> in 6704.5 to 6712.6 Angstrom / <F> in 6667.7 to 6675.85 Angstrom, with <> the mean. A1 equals 0.9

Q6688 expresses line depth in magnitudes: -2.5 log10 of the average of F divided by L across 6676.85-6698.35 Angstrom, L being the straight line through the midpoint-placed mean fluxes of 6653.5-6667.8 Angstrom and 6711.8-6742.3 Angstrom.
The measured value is 0.01 mag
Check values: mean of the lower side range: 33.9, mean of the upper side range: 28.1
